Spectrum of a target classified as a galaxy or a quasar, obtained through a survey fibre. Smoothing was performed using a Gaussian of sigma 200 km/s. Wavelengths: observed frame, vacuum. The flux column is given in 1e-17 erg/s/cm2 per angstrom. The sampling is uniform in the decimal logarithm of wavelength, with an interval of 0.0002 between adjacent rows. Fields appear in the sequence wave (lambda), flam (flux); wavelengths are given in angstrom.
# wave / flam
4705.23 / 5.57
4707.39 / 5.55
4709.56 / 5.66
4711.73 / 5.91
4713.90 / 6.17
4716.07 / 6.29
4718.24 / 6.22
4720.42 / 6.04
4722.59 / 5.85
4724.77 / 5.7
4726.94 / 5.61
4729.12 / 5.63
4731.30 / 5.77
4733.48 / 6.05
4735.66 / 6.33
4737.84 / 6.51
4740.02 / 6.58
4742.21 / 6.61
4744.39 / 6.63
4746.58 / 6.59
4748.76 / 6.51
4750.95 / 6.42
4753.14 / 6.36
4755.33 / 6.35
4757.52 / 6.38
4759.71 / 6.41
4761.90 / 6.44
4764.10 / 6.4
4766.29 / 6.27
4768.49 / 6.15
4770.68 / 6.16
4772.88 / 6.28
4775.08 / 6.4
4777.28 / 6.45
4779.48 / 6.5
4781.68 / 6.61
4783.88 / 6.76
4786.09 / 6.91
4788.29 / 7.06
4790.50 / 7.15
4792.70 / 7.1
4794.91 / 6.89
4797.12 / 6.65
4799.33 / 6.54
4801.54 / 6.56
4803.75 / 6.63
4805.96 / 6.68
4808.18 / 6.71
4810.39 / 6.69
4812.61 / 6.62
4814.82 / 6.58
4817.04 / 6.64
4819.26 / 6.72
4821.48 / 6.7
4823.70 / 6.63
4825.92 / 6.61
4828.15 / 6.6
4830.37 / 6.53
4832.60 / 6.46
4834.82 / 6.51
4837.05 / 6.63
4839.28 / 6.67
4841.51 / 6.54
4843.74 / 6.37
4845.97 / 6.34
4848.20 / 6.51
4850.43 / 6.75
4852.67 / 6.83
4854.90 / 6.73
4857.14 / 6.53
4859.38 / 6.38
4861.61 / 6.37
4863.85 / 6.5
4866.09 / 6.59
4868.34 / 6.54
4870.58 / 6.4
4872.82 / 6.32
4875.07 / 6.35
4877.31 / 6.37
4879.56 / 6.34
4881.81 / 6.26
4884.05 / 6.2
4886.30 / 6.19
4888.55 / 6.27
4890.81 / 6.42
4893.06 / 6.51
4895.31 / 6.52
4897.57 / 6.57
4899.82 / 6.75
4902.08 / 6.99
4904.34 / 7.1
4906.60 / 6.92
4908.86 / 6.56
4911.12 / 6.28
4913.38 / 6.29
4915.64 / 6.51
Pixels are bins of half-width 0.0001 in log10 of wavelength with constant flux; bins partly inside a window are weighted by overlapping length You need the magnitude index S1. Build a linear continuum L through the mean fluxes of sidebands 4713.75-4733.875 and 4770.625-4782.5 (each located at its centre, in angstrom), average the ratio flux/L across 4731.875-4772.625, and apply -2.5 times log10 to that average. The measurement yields -0.04 mag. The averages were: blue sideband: 5.92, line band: 6.39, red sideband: 6.41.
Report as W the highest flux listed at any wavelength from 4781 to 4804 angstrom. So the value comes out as 7.15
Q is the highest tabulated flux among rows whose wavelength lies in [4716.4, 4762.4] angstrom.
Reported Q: 6.63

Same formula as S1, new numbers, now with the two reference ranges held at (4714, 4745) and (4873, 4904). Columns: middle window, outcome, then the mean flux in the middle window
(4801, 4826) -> -0.06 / 6.65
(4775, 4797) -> -0.09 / 6.8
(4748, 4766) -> -0.04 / 6.4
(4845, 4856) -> -0.04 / 6.64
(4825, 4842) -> -0.04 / 6.57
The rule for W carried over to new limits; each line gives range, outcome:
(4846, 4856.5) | 6.83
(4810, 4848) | 6.72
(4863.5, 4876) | 6.59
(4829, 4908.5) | 7.1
